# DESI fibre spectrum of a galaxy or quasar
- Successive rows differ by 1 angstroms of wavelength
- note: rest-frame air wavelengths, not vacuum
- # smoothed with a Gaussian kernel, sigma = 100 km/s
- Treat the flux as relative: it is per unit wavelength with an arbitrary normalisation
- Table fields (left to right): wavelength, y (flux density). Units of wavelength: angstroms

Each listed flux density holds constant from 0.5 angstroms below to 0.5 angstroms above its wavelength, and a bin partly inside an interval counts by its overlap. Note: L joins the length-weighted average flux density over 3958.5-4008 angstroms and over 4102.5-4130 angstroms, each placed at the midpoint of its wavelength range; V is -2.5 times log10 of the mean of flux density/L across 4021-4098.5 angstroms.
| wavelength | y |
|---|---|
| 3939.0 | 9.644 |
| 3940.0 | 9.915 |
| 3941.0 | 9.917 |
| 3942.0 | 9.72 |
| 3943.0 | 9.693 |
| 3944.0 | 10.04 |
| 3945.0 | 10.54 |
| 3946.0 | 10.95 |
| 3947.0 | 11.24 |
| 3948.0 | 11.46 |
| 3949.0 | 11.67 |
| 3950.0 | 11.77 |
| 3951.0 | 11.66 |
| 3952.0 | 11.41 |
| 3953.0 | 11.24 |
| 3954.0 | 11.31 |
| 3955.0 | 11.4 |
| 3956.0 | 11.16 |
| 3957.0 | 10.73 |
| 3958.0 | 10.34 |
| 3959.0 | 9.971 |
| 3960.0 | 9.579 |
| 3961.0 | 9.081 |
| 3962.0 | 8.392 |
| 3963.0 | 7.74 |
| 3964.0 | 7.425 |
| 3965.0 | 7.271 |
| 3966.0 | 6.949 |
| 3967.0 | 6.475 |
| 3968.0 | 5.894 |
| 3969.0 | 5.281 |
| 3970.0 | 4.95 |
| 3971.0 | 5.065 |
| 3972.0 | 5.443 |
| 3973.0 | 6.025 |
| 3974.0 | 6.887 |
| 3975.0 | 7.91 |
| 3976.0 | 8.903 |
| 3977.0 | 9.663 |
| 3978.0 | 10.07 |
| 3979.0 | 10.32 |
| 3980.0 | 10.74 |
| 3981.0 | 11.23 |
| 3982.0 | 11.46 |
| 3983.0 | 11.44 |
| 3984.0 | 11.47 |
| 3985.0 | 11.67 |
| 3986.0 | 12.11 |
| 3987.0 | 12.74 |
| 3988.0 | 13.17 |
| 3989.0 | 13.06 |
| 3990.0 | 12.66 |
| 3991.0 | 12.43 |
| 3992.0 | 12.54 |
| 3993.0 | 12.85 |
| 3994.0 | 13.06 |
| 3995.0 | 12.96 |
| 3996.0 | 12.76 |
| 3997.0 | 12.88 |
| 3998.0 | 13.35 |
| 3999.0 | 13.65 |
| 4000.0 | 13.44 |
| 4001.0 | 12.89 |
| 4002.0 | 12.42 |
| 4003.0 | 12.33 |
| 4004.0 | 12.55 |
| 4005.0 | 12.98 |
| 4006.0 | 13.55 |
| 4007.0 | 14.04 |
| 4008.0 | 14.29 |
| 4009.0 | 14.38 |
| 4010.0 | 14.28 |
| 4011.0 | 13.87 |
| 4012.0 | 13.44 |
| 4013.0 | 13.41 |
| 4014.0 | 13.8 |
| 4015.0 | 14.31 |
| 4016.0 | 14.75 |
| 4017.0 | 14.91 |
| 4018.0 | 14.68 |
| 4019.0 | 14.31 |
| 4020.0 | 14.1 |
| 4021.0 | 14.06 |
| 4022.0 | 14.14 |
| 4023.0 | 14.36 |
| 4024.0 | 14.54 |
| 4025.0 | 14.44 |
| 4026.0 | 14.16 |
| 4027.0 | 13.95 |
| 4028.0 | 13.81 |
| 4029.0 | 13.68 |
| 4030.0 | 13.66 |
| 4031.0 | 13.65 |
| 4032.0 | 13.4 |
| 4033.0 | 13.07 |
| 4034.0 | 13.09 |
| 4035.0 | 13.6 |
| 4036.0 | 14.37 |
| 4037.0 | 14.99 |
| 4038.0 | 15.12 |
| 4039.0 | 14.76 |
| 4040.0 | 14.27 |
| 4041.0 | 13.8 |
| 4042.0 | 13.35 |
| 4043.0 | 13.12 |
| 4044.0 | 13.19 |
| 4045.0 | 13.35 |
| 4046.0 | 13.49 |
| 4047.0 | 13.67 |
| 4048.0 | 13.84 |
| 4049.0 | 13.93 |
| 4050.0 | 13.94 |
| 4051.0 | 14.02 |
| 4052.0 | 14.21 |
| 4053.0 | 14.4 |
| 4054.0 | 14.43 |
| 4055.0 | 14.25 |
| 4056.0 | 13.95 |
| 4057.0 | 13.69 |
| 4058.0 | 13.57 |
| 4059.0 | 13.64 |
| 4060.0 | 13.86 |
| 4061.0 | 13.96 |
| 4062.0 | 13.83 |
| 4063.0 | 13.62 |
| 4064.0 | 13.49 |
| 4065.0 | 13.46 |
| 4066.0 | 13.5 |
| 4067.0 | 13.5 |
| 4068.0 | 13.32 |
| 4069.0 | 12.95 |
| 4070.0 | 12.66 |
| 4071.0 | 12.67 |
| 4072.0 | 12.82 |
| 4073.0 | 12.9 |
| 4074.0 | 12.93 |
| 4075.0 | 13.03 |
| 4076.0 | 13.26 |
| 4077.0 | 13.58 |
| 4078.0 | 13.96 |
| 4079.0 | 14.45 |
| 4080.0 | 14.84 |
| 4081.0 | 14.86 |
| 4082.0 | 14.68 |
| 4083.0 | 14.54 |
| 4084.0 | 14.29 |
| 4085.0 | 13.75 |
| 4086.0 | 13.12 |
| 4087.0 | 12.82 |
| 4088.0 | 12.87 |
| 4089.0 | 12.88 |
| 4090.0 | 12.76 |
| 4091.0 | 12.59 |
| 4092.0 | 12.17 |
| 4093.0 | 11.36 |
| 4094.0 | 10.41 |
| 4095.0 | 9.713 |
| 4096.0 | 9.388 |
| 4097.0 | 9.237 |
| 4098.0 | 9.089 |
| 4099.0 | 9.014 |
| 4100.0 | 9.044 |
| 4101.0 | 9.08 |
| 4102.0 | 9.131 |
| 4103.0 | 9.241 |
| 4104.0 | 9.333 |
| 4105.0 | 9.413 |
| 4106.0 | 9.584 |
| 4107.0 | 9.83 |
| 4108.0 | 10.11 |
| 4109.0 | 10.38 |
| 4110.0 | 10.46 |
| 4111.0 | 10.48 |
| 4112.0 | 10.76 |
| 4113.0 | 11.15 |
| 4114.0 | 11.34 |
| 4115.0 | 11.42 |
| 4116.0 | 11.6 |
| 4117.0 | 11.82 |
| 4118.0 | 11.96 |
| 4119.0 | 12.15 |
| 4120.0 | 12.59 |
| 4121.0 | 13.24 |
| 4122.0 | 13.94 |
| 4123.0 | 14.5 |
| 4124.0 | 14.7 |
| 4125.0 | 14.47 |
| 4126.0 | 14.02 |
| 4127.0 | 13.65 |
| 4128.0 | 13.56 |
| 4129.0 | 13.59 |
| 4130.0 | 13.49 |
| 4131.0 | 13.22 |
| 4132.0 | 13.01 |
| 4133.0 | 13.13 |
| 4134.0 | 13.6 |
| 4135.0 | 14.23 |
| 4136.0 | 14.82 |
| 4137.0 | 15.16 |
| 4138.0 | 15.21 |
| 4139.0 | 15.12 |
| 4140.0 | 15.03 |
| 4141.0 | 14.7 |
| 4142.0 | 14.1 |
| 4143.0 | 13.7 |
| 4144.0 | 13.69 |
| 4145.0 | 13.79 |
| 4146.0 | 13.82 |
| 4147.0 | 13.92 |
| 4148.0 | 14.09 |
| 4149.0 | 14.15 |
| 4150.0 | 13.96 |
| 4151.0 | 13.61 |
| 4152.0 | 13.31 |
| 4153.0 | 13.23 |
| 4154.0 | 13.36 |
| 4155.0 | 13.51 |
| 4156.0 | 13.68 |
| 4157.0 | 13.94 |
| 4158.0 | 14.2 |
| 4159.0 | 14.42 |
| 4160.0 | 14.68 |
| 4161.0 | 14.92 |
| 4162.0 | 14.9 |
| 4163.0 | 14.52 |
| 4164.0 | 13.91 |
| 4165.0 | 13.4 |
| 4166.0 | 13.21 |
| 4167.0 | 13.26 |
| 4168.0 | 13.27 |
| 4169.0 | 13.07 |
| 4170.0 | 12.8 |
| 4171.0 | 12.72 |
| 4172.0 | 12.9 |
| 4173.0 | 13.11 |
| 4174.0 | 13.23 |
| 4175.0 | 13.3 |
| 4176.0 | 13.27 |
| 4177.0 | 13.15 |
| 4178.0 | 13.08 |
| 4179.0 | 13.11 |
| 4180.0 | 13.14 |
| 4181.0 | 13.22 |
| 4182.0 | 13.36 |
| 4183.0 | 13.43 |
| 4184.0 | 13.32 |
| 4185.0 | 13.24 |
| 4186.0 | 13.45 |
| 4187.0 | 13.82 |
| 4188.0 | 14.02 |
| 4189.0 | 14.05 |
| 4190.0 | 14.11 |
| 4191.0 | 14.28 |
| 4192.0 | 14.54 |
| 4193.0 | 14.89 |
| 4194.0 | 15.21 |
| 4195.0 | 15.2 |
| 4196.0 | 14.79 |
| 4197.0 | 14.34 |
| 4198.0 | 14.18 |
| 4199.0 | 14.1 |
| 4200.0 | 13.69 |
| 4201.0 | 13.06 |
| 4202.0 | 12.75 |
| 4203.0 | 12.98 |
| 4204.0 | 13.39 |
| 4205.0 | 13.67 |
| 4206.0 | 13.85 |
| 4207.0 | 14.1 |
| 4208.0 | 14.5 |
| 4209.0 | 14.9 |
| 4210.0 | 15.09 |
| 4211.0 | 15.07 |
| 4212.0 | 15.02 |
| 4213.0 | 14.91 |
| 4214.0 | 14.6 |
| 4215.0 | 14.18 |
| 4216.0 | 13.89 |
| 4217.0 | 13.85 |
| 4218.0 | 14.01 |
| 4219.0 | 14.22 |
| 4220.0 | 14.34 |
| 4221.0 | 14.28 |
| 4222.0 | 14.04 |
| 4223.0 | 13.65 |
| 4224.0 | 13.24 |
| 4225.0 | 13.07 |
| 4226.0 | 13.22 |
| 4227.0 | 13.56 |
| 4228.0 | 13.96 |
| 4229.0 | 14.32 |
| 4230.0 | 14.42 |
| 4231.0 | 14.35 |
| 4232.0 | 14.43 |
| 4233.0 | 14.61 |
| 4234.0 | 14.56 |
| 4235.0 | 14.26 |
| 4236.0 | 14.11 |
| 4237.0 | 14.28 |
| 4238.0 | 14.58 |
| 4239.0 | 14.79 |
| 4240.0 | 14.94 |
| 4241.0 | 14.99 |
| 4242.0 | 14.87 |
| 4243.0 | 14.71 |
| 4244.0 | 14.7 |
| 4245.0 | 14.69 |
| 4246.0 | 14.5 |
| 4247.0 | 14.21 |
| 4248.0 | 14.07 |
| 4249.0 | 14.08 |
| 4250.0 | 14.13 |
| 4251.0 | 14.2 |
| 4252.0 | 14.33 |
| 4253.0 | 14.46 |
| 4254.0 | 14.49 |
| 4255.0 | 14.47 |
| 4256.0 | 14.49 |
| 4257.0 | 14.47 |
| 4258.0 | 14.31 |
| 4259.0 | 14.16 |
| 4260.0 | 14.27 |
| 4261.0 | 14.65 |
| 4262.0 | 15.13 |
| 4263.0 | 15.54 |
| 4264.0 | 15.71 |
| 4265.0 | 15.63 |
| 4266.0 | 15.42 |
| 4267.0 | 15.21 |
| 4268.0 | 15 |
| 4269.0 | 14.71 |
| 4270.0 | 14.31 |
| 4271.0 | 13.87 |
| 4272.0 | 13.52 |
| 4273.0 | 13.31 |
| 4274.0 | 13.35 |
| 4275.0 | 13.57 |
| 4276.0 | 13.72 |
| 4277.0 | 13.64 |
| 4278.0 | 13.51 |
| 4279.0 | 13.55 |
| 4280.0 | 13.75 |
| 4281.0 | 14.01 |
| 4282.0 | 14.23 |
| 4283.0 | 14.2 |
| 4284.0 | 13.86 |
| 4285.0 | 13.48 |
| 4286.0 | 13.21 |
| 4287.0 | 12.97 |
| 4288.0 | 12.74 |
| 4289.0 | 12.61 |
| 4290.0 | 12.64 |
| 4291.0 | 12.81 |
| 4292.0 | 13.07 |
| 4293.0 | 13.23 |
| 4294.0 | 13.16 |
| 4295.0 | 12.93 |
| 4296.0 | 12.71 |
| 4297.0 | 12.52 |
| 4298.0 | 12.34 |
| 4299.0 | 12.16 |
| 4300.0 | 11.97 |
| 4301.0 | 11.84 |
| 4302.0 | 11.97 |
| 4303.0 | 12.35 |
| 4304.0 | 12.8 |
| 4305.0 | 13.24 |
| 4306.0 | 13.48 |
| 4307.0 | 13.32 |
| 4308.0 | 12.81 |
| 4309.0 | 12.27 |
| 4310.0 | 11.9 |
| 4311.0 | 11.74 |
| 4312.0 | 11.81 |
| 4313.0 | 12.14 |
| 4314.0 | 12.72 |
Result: -0.19 mag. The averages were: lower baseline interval 10.5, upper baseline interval 11.9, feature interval 13.4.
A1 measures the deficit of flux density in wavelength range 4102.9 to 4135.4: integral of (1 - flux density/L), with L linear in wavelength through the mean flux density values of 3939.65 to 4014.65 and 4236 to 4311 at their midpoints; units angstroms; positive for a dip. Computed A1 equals 0.36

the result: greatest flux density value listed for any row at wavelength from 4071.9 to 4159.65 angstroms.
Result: 15.21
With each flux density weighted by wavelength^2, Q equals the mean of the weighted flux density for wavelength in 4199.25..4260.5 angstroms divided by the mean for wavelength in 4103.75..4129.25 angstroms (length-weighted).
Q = 1.26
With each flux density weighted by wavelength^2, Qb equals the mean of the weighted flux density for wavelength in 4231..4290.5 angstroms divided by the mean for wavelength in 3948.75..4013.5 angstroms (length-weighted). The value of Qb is 1.50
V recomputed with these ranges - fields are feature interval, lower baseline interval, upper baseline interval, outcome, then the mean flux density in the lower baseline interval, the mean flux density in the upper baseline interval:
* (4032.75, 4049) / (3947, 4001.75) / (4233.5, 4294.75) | -0.227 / 10.4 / 14.1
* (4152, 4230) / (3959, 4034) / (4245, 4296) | -0.040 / 11.7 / 14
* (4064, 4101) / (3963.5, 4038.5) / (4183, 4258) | 0.026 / 12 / 14.2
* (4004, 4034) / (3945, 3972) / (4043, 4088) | -0.190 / 9.2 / 13.7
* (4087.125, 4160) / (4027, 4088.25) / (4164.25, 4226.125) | 0.106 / 13.7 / 13.8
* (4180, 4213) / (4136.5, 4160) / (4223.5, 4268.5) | 0.018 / 14.1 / 14.5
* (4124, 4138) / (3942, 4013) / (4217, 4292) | -0.102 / 10.8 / 14.1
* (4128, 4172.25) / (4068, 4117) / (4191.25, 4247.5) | -0.082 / 11.7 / 14.3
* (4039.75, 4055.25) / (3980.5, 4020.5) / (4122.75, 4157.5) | -0.031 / 13.2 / 14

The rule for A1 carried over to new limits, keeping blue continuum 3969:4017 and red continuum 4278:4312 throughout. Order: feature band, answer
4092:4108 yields 3.3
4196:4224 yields -3.4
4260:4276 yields -2.2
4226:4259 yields -4.4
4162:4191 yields -2.2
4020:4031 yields -2.0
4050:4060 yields -1.7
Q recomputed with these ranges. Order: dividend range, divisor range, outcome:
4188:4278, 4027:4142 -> 1.19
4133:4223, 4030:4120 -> 1.16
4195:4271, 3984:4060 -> 1.17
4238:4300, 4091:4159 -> 1.20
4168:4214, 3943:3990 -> 1.59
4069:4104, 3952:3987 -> 1.41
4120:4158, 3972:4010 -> 1.26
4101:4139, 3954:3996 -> 1.35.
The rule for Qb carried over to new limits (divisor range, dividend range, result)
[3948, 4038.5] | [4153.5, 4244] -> 1.31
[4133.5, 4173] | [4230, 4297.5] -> 1.07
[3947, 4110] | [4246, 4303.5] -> 1.27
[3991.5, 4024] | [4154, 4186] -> 1.07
